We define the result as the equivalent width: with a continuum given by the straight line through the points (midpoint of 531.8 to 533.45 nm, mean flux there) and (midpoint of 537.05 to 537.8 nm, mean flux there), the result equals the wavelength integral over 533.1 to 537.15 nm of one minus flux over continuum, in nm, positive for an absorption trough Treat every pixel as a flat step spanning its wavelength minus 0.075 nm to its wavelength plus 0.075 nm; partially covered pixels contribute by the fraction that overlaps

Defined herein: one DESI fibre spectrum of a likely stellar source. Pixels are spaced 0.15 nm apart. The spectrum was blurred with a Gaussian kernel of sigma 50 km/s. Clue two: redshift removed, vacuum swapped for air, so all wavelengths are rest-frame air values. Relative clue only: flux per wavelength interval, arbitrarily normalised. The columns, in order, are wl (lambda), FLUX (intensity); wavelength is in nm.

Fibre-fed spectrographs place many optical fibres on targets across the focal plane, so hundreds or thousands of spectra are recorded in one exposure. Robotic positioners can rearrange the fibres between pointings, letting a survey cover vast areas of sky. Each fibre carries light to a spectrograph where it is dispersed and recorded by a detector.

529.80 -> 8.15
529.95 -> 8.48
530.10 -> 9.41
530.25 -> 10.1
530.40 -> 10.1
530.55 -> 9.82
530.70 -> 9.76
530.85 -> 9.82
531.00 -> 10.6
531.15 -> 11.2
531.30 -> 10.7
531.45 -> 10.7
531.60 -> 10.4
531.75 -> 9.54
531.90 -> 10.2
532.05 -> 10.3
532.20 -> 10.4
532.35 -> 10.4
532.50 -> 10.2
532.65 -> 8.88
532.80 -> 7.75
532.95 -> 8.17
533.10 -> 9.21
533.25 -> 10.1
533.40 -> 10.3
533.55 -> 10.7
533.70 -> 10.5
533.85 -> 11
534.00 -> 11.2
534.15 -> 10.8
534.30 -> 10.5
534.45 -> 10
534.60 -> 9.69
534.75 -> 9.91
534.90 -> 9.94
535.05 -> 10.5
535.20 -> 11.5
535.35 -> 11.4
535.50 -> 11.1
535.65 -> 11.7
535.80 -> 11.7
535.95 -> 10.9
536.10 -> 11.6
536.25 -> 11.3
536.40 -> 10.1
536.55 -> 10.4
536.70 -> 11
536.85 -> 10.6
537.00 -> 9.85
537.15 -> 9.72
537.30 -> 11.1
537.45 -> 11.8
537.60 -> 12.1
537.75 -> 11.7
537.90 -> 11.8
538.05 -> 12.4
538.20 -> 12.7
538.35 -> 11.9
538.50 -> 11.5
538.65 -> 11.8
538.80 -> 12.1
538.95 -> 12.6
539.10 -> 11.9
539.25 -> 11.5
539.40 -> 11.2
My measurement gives -0.08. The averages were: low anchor 9.62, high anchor 11.2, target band 10.7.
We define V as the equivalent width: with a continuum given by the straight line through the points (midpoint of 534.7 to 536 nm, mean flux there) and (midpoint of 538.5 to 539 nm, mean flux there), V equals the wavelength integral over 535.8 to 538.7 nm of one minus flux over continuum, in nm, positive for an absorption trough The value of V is 0.07 nm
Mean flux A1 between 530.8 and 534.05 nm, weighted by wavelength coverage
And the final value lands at 10.1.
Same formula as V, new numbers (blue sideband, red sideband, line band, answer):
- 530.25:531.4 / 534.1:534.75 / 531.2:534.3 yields 0.042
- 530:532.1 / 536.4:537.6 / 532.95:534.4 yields 0.007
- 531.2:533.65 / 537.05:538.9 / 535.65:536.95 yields 0.021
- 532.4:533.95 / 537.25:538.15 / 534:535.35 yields -0.004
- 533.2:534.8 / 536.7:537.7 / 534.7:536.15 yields -0.053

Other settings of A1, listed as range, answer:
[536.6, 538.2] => 11.3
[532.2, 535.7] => 10.2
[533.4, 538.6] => 11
